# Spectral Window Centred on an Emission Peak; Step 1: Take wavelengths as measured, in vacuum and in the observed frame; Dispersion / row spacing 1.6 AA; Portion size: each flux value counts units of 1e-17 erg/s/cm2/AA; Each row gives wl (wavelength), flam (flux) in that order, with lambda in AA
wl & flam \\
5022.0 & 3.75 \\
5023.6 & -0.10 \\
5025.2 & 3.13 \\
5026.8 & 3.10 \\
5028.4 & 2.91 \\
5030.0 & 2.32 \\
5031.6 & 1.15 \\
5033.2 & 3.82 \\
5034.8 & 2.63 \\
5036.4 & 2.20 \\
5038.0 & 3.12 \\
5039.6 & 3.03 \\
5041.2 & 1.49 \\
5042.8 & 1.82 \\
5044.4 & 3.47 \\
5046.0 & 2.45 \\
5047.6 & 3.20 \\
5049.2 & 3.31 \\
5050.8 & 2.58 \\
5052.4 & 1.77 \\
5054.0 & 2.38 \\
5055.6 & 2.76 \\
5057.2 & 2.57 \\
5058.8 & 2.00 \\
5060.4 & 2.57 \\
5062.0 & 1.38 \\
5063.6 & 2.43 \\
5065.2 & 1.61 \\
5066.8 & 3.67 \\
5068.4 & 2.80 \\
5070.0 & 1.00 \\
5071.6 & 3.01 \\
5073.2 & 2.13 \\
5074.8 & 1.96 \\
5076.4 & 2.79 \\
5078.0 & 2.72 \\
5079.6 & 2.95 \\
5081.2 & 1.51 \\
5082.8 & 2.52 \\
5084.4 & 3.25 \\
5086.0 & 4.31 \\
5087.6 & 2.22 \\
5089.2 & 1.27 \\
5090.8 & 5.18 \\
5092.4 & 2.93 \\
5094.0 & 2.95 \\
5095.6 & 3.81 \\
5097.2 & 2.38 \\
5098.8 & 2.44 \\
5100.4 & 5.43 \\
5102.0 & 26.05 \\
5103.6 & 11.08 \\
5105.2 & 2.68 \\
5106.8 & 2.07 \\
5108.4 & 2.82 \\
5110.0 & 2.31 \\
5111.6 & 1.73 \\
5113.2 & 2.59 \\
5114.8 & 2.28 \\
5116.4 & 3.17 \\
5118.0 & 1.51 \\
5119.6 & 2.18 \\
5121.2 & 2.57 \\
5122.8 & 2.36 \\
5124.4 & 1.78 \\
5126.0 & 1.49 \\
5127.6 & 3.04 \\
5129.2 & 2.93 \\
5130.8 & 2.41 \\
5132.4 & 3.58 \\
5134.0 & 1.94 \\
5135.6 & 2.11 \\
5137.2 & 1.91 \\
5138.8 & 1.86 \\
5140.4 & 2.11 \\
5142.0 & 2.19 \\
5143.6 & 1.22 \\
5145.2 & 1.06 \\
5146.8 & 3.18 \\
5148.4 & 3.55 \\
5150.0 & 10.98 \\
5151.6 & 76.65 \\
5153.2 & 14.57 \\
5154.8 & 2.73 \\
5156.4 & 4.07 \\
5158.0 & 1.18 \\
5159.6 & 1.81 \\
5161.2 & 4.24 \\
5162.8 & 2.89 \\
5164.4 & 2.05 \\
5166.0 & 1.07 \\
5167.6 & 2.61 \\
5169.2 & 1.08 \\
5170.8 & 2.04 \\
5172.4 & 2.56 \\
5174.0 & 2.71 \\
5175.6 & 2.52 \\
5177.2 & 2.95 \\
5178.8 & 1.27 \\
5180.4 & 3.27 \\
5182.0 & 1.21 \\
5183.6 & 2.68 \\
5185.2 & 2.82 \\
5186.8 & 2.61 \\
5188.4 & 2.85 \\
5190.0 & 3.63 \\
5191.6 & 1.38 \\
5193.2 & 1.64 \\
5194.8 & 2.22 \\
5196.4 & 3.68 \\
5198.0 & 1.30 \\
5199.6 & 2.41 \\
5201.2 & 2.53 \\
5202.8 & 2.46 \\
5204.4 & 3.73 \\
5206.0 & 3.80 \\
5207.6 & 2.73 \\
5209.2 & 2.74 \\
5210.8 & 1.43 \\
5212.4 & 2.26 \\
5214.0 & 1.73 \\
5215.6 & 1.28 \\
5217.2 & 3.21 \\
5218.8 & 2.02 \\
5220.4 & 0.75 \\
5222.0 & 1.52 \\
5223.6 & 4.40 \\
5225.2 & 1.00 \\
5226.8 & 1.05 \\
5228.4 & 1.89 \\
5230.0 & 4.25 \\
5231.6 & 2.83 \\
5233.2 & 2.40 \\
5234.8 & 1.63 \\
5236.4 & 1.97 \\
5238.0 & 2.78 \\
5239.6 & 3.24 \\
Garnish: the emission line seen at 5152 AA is [O III] 5007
